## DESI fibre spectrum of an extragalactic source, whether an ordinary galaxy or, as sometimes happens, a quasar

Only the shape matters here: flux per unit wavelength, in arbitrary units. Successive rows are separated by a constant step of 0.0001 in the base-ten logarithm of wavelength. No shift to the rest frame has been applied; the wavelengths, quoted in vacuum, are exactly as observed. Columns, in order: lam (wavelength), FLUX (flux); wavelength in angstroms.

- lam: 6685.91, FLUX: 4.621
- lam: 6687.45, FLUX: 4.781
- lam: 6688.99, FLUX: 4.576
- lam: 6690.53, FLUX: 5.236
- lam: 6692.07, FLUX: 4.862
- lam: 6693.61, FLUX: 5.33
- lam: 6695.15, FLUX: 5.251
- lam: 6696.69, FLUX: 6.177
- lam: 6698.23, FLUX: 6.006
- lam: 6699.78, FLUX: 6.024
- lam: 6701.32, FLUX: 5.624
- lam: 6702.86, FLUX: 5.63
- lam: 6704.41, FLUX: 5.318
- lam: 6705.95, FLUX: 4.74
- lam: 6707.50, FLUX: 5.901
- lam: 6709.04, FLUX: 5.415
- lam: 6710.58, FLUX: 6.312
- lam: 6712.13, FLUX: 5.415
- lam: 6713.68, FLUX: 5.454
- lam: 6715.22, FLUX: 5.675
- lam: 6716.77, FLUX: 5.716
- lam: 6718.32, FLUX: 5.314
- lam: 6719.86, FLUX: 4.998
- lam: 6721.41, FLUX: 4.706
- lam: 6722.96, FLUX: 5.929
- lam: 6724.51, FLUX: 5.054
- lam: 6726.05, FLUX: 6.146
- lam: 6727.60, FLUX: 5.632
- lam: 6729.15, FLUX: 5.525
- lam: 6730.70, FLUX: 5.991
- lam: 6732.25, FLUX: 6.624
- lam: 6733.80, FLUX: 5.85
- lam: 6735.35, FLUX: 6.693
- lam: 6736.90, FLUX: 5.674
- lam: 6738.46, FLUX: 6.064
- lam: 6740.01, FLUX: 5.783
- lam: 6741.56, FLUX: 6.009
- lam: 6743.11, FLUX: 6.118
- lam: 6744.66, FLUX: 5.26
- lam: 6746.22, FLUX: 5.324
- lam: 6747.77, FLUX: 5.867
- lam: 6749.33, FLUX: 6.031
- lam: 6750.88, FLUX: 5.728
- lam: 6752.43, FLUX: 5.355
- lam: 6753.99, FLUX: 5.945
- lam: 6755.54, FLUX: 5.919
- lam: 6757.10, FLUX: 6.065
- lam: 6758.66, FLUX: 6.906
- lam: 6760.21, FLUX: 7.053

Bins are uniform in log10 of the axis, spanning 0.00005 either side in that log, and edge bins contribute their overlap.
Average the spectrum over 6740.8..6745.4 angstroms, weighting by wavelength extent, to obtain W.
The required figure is 5.81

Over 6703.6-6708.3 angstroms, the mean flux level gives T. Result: 5.32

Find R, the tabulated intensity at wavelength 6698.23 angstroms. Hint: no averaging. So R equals 6.006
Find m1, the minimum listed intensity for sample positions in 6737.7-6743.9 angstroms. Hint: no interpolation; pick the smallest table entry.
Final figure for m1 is 5.783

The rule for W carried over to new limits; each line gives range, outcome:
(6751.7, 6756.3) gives 5.74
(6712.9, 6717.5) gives 5.61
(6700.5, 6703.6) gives 5.64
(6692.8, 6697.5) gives 5.59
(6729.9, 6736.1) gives 6.29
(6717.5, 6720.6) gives 5.17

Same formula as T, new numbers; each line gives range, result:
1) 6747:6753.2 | 5.75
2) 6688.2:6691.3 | 4.91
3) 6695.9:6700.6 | 6.06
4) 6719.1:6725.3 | 5.18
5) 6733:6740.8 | 6.01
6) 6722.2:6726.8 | 5.72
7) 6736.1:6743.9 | 5.93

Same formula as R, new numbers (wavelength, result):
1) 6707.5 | 5.901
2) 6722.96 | 5.929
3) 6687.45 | 4.781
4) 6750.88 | 5.728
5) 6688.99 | 4.576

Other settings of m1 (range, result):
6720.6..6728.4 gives 4.706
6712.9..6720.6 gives 4.998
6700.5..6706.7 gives 4.74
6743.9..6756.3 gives 5.26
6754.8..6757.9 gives 5.919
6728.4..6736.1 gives 5.525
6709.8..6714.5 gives 5.415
